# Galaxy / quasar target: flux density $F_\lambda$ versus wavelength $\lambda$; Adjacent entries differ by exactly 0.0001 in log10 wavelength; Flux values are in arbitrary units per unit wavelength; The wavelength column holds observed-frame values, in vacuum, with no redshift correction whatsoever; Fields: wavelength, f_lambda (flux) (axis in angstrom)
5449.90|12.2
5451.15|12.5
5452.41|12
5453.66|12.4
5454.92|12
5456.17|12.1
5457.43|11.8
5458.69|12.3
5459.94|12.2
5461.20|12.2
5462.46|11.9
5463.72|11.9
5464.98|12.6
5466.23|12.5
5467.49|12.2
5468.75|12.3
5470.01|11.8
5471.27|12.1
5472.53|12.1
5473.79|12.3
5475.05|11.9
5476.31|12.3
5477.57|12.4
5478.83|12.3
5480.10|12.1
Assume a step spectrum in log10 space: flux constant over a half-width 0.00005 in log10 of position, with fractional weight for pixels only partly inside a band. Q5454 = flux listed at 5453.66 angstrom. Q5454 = 12.4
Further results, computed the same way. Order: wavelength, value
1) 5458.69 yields 12.3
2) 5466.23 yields 12.5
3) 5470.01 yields 11.8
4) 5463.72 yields 11.9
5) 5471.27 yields 12.1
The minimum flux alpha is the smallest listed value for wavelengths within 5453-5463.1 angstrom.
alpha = 11.8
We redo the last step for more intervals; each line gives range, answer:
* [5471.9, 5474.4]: 12.1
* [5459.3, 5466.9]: 11.9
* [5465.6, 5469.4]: 12.2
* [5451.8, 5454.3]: 12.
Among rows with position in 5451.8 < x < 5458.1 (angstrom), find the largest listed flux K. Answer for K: 12.4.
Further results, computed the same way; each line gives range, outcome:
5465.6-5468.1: 12.5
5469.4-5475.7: 12.3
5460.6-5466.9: 12.6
